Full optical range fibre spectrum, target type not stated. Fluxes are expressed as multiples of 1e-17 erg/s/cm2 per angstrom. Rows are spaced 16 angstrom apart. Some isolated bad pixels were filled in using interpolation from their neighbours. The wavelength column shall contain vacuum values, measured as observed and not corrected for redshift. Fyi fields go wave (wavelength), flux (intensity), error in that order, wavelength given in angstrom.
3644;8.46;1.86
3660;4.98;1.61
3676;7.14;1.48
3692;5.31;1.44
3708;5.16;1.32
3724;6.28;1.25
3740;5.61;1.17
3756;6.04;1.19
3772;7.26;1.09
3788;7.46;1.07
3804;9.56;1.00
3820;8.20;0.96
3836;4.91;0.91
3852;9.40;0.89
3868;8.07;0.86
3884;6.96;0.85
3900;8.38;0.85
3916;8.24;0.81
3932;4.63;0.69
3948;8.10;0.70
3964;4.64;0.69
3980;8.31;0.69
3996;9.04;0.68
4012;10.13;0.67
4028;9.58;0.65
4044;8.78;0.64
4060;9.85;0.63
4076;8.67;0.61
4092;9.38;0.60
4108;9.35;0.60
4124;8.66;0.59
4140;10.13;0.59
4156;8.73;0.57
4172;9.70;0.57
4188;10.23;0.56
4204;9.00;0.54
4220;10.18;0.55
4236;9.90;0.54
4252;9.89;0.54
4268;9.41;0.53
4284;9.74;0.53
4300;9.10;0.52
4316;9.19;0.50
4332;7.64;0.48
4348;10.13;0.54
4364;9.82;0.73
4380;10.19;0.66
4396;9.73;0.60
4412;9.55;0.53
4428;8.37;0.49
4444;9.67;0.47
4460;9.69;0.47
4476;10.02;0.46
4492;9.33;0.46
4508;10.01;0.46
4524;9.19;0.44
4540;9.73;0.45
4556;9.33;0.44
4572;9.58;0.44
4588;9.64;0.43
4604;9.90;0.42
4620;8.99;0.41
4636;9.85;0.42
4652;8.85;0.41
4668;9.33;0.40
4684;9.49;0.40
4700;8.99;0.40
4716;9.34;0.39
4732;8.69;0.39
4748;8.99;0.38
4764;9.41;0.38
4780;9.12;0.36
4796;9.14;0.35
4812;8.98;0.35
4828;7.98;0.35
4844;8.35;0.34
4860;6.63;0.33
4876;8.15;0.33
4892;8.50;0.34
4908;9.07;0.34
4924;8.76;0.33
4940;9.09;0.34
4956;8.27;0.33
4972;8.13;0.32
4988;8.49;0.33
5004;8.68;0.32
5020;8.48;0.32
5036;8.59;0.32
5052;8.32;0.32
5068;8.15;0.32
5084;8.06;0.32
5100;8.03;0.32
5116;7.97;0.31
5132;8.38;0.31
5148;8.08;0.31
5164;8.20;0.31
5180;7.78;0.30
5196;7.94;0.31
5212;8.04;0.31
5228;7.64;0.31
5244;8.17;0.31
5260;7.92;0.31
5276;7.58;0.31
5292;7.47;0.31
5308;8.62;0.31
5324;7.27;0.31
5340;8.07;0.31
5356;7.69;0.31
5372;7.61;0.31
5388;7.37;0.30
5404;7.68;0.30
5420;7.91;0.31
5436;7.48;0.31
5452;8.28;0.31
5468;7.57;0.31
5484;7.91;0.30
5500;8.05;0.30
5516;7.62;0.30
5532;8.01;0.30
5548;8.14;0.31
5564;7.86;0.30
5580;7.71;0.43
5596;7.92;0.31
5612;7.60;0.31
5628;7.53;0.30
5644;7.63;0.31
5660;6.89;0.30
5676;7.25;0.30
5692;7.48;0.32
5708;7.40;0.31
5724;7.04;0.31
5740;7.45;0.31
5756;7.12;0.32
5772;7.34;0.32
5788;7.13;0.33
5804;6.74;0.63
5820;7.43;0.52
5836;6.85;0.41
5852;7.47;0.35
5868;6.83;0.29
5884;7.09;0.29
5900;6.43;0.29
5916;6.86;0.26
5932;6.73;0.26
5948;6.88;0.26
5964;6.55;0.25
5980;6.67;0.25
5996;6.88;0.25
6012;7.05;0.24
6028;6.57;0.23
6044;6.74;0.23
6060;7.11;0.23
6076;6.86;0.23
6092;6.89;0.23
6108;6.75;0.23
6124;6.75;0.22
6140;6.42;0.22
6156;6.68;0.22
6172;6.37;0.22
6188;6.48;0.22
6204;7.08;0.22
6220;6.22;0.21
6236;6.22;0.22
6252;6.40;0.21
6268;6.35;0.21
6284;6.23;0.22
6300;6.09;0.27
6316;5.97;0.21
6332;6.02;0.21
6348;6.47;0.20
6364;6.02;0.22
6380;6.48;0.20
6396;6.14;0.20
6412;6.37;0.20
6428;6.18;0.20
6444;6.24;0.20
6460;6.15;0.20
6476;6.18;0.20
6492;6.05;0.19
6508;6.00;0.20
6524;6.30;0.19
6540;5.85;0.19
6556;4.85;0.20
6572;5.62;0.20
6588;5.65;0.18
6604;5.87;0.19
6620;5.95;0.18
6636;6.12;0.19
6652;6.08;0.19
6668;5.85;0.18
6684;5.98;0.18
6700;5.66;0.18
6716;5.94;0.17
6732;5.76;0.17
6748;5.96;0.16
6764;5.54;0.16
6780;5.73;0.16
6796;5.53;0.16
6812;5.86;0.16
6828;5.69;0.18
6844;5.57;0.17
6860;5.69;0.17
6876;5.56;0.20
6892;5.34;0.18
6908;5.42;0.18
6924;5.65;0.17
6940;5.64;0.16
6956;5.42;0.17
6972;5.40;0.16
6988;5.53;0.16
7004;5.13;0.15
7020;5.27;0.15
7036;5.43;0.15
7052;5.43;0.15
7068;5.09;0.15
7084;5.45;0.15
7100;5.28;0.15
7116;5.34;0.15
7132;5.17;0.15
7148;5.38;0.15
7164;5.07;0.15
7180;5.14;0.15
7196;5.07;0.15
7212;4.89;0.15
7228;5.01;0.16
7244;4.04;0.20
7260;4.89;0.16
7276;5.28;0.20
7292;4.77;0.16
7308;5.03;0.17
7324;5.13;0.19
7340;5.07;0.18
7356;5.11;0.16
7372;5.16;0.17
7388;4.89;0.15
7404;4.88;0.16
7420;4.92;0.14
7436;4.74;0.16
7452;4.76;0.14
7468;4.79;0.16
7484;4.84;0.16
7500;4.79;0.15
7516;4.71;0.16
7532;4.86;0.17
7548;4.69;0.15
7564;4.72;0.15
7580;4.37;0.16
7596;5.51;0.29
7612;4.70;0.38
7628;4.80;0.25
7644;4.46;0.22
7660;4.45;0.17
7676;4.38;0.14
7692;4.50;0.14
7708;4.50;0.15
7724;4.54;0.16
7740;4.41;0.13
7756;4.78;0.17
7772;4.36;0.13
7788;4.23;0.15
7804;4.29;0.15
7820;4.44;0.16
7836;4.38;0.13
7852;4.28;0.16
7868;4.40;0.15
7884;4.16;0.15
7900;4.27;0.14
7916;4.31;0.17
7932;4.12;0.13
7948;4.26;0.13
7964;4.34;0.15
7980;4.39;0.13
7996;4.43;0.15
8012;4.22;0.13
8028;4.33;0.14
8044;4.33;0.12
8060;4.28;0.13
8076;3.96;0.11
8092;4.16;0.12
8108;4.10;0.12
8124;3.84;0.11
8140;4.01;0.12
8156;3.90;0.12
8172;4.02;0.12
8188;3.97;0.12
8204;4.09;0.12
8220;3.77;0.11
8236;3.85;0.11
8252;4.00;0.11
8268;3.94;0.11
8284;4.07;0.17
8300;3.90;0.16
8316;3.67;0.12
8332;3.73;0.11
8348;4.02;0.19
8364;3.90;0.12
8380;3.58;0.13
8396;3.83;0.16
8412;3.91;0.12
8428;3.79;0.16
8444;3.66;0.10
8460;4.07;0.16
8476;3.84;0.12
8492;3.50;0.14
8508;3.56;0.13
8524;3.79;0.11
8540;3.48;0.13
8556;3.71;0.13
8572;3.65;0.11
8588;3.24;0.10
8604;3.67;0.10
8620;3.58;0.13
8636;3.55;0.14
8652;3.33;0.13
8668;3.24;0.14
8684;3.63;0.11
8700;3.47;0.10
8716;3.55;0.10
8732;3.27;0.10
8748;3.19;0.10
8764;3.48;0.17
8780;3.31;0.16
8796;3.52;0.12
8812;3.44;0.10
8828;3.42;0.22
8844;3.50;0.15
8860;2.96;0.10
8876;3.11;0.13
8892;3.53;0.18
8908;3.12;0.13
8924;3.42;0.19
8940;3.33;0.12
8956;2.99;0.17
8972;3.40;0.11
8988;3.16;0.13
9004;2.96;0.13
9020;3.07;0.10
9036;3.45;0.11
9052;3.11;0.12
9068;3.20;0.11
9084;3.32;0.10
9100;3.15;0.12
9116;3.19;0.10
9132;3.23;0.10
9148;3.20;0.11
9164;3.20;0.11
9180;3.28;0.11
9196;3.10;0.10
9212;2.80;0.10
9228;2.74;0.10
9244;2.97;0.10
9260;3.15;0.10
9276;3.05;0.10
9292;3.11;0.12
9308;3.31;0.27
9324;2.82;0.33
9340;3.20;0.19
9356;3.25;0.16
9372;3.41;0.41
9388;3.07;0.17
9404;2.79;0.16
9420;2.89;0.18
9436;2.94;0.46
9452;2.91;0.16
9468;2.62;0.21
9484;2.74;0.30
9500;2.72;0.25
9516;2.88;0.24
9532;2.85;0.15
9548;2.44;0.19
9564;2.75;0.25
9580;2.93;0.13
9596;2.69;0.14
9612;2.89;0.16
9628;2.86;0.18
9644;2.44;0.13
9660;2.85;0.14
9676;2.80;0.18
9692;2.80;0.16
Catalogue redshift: 0.00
